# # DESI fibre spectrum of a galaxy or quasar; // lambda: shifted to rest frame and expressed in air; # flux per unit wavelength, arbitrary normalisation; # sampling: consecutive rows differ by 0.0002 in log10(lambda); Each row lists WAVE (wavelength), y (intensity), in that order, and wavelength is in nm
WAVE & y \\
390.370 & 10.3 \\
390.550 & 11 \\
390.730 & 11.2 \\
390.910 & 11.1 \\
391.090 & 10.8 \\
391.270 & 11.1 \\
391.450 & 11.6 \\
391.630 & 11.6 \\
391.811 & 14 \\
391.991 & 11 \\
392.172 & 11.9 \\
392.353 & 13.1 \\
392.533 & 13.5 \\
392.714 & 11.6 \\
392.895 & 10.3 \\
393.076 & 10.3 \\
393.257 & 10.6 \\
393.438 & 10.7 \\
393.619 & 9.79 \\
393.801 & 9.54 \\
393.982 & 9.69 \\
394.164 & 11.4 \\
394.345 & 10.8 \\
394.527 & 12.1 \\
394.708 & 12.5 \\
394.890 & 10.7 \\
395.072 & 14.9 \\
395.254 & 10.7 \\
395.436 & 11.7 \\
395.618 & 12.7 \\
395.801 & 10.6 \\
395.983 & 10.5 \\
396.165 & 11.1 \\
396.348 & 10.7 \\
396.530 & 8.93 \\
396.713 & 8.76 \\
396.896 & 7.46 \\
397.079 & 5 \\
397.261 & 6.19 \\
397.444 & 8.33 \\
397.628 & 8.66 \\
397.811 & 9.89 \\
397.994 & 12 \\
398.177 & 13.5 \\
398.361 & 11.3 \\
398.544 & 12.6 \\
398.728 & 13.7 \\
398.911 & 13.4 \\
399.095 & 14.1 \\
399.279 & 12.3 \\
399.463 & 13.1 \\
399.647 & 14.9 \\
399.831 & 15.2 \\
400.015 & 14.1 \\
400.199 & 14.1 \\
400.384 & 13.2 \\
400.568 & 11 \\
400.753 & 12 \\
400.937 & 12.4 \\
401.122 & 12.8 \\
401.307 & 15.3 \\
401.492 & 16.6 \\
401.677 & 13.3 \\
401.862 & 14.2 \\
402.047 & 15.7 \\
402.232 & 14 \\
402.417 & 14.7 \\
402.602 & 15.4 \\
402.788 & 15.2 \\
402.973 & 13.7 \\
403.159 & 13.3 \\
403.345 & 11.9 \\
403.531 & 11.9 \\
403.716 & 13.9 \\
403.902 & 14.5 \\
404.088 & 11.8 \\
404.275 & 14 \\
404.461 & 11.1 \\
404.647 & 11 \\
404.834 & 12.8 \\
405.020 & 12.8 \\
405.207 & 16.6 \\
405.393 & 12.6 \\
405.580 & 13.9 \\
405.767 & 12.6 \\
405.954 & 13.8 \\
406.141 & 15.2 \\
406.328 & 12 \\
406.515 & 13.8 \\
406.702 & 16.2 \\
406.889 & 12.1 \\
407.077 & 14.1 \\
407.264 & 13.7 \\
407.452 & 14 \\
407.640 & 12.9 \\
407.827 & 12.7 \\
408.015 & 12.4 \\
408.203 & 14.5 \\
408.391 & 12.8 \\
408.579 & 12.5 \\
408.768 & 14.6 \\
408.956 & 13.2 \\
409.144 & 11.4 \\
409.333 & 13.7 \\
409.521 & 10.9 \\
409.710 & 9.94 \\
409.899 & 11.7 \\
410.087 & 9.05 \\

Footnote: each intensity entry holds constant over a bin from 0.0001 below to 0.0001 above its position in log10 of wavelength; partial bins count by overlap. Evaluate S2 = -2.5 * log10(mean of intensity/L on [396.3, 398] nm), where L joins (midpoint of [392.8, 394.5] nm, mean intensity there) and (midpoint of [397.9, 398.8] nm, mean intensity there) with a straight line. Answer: 0.39 mag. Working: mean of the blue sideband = 10.4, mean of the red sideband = 12.6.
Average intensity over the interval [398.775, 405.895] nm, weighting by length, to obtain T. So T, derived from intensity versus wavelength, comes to 13.6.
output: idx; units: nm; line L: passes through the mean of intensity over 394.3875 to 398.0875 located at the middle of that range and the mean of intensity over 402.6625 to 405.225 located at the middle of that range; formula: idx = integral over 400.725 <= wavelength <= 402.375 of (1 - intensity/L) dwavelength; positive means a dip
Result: -0.26 nm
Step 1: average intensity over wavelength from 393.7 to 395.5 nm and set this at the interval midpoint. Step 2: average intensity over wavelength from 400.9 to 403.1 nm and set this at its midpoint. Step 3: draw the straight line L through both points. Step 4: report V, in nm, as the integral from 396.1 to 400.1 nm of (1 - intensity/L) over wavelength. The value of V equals 0.55 nm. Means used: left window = 11.4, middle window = 11.1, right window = 14.5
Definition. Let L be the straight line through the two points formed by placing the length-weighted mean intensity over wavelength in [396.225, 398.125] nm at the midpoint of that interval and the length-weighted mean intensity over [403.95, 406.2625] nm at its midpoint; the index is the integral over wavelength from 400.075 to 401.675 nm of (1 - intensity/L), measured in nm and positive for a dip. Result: -0.39 nm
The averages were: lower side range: 8.74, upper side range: 13.2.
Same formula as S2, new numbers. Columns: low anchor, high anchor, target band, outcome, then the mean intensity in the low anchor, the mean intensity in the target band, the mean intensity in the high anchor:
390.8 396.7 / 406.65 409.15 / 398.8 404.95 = -0.09 mag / 11.3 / 13.5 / 13.4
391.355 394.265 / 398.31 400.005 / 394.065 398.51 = 0.19 mag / 11.3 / 10.5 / 13.5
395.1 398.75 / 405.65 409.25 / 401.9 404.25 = -0.15 mag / 10.2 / 13.8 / 13.4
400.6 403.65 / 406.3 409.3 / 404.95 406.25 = -0.03 mag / 13.8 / 13.9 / 13.3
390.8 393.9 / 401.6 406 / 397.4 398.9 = 0.09 mag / 11.3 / 11.5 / 13.5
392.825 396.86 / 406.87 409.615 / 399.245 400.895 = -0.14 mag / 10.8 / 13.3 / 13.1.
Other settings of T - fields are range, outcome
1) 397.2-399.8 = 11.9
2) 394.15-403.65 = 12.2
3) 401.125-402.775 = 14.8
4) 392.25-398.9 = 10.8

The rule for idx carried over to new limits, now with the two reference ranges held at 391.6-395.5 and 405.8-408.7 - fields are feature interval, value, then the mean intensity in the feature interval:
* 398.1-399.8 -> -0.14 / 13.3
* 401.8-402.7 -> -0.15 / 14.8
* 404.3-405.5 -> 0.02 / 12.9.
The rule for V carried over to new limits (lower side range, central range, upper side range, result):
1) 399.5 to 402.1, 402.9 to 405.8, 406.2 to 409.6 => 0.11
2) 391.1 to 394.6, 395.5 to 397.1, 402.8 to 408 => 0.28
